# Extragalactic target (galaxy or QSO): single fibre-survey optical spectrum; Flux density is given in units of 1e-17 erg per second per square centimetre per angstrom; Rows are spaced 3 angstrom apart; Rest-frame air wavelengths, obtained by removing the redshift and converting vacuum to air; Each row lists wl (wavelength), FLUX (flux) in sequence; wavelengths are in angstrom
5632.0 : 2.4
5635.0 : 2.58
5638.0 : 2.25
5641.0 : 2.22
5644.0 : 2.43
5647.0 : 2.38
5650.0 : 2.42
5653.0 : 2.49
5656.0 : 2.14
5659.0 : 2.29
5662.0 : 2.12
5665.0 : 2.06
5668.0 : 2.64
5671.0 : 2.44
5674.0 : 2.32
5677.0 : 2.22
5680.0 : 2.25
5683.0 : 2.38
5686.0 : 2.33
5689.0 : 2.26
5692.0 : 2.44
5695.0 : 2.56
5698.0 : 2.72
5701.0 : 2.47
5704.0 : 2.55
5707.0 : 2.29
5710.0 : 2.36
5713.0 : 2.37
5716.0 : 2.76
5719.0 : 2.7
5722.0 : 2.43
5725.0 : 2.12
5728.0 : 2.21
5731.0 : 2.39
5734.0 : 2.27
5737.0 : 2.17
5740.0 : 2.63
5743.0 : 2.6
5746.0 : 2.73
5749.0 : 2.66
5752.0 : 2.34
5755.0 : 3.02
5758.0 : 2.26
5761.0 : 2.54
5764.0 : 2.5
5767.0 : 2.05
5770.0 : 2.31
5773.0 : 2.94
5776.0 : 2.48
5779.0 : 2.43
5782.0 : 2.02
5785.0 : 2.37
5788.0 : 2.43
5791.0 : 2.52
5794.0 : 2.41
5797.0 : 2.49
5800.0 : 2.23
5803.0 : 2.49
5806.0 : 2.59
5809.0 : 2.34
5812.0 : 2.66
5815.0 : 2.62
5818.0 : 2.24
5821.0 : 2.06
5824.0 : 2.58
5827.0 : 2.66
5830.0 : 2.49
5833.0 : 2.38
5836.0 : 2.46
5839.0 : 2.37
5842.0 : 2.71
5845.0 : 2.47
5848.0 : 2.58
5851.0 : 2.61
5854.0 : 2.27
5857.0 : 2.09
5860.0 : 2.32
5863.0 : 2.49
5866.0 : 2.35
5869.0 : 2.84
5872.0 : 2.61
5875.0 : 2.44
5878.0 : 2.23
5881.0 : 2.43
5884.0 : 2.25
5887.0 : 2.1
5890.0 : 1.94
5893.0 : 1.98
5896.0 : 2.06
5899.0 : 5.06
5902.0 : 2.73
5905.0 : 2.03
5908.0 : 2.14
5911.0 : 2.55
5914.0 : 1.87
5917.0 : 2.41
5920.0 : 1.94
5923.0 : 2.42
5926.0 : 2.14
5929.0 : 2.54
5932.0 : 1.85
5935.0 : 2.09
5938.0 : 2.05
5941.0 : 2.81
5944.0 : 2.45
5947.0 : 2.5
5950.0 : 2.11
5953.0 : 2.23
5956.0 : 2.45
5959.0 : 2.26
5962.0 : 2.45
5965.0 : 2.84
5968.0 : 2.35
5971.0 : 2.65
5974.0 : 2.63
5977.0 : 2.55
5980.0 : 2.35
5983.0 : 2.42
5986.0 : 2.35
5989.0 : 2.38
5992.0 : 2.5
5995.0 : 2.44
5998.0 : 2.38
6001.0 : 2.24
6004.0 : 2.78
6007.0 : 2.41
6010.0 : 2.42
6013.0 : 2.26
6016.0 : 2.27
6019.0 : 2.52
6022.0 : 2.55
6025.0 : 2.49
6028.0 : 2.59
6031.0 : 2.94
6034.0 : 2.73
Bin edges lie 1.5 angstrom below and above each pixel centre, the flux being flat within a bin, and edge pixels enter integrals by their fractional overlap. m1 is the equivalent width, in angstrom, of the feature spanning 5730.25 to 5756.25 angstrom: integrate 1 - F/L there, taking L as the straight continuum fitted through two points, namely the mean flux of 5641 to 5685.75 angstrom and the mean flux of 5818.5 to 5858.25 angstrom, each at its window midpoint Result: -1.7 angstrom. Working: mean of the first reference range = 2.32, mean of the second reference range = 2.44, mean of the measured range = 2.53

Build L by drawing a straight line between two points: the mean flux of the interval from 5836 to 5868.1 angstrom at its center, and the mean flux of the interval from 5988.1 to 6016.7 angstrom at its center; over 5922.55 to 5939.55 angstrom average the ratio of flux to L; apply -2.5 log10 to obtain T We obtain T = 0.120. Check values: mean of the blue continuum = 2.44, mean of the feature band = 2.17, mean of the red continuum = 2.41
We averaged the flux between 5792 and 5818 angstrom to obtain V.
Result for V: 2.47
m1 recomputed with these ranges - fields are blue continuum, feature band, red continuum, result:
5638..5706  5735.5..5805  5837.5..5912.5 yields -1.39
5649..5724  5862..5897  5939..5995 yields 1.82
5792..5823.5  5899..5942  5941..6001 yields 1.55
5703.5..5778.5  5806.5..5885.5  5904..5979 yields -1.62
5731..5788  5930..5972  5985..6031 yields 1.62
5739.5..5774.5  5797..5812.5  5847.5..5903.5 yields 0.44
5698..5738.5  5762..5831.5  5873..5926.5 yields -1.11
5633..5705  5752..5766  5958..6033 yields -0.77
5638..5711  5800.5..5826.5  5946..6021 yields -0.59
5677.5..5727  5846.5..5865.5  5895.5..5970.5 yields 0.26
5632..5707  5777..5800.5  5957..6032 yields 0.39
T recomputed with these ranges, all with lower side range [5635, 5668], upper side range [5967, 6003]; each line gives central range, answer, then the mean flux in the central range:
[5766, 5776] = -0.05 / 2.46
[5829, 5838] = -0.02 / 2.44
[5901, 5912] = 0.03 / 2.34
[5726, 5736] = 0.03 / 2.28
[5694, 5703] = -0.11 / 2.58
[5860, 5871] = -0.06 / 2.53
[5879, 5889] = 0.07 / 2.24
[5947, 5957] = 0.06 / 2.29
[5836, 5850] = -0.06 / 2.53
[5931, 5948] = 0.06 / 2.3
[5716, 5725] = -0.08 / 2.52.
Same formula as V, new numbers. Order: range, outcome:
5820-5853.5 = 2.49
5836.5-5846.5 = 2.51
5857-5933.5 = 2.38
